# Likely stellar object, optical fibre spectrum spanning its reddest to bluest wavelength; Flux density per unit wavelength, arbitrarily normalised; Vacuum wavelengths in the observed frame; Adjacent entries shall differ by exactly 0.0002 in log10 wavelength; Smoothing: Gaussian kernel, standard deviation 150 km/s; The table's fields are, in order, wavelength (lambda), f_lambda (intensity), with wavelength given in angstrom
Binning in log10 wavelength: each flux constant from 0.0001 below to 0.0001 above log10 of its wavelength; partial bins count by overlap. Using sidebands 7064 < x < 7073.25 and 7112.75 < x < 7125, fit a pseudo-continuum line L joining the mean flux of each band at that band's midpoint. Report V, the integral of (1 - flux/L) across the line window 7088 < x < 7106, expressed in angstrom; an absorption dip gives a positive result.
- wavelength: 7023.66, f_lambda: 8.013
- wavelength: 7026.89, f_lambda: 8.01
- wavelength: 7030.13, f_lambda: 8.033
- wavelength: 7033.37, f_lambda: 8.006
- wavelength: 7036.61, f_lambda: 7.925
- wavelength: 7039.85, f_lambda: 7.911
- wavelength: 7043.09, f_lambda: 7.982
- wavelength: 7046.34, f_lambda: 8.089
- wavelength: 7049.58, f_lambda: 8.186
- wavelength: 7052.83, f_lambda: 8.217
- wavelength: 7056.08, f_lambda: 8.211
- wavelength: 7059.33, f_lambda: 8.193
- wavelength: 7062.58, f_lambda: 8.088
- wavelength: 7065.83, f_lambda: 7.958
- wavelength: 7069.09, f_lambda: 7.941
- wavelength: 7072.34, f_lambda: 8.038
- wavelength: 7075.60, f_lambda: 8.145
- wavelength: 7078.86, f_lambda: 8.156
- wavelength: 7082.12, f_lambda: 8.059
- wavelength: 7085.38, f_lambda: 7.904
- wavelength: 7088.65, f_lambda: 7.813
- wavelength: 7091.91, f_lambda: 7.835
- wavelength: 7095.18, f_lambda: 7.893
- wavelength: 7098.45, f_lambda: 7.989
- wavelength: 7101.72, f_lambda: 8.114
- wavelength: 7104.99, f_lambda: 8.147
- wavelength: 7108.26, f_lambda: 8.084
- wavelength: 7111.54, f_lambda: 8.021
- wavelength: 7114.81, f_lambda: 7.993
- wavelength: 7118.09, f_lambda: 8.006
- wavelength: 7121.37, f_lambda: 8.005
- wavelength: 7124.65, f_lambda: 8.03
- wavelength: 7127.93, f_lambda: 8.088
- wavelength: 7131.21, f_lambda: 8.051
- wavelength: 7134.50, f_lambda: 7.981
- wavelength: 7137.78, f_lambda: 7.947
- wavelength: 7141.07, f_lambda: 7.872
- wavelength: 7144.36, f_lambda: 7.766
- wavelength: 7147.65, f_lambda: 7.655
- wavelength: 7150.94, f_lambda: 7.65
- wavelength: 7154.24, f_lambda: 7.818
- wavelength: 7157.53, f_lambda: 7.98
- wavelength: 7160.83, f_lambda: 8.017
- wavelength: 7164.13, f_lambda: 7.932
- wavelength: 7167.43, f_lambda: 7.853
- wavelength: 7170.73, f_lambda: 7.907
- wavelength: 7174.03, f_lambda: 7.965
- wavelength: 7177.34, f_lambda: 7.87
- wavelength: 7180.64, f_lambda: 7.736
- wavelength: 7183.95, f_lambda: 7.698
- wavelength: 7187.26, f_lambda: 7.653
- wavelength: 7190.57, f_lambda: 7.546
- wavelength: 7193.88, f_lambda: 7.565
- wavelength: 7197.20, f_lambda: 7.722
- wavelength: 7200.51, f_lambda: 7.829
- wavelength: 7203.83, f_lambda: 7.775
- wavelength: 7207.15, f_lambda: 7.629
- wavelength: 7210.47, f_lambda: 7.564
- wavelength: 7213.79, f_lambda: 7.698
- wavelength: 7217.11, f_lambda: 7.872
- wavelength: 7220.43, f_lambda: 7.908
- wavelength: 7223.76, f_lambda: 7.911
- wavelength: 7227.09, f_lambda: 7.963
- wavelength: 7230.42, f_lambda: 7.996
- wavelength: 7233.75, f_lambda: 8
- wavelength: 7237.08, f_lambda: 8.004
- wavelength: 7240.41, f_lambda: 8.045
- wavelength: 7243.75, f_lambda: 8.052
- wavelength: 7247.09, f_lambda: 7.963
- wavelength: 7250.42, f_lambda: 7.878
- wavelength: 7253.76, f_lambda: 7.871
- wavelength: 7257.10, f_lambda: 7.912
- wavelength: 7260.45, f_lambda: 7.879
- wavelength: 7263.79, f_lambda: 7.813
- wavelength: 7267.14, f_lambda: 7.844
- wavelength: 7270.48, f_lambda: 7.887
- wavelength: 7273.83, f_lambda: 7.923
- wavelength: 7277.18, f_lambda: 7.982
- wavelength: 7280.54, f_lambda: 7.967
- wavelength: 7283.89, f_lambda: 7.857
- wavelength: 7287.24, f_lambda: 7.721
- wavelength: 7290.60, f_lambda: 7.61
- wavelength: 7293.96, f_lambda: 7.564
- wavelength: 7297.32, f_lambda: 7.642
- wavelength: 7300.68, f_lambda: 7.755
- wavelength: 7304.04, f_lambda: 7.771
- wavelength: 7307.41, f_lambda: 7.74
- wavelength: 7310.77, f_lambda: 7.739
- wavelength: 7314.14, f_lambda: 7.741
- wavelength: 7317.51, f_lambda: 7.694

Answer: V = 0.06 angstrom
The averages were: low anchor 7.98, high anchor 8.01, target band 7.97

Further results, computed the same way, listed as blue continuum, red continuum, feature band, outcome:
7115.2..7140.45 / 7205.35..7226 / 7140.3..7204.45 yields 0.8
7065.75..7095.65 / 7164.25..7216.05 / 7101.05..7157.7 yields -0.6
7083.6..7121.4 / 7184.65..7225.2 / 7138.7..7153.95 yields 0.2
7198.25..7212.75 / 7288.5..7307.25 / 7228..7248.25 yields -0.8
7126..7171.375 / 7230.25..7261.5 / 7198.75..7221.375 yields 0.5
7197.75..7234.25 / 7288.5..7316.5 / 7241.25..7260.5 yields -0.4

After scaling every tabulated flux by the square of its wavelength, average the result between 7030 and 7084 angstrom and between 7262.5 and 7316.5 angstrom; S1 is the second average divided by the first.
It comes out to 1.03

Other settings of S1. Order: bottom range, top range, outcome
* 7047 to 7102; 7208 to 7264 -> 1.03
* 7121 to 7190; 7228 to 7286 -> 1.04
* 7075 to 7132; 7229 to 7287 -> 1.03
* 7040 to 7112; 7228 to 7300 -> 1.03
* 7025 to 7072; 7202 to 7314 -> 1.03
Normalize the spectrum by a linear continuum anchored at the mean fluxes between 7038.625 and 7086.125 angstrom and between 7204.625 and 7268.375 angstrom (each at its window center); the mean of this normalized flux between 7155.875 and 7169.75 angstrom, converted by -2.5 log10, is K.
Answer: 0.00 mag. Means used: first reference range 8.08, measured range 7.94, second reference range 7.88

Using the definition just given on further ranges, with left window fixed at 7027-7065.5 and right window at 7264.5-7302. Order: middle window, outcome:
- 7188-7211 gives 0.032 mag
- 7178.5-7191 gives 0.032 mag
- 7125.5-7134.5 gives -0.010 mag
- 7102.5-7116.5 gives -0.009 mag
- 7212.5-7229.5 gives -0.002 mag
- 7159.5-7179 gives 0.001 mag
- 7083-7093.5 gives 0.021 mag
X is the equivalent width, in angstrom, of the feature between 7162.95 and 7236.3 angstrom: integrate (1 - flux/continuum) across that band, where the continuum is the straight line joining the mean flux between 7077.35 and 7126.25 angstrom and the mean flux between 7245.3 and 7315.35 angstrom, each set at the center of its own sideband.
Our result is 0.9 angstrom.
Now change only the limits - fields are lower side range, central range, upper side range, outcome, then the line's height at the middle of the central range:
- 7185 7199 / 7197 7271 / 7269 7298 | -1.6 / 7.71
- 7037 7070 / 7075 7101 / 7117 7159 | 0.1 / 8.01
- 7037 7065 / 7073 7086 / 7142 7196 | -0.1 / 8.02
